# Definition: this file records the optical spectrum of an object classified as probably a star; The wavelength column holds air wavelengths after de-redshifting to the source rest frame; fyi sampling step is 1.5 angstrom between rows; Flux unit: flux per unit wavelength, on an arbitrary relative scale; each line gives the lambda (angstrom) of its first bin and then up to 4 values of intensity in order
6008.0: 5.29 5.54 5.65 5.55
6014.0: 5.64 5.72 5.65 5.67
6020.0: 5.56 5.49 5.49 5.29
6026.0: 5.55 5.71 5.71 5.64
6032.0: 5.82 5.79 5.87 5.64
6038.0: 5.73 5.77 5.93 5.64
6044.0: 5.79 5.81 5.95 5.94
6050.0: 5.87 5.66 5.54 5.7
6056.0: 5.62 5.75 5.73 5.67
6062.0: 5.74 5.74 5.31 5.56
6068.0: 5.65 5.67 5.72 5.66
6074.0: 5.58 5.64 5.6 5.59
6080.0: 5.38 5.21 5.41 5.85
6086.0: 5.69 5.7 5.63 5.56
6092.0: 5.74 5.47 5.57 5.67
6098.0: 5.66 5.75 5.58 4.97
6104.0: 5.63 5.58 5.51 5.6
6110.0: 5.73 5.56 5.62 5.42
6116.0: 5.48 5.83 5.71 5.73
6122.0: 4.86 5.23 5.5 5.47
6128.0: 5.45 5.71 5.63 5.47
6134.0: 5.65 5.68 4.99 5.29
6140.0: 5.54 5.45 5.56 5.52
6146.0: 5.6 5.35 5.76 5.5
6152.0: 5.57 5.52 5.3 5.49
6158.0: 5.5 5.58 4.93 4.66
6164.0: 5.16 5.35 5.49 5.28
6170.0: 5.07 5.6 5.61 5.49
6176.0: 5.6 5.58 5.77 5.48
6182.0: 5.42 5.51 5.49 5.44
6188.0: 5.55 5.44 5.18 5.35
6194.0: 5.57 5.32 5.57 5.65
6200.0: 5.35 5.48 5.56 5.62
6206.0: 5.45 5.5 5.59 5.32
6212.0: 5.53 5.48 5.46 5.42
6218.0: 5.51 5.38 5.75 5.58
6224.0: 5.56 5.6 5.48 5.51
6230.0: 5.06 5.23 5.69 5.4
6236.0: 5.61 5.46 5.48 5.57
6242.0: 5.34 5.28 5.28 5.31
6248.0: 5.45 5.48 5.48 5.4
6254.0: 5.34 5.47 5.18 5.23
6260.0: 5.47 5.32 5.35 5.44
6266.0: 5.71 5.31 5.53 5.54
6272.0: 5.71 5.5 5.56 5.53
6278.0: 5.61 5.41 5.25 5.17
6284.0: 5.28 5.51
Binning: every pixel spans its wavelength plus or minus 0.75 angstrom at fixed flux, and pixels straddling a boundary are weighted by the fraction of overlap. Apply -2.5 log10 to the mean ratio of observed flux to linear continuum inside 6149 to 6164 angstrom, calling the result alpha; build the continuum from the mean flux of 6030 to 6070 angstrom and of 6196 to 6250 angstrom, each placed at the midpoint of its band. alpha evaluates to 0.04 mag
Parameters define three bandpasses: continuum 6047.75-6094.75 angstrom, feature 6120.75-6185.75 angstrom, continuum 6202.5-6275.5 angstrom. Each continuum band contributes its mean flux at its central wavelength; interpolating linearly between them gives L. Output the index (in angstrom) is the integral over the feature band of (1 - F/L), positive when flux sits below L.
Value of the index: 1.3 angstrom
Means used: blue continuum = 5.63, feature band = 5.44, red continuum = 5.46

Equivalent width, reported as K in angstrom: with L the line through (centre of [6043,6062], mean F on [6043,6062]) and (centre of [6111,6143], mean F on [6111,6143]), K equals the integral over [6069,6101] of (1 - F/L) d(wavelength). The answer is 0.2 angstrom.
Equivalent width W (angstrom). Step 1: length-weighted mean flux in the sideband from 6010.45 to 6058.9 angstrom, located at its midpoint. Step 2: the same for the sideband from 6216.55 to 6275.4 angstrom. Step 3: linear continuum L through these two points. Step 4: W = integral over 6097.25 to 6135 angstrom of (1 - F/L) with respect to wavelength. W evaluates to 0.43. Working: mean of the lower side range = 5.69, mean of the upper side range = 5.45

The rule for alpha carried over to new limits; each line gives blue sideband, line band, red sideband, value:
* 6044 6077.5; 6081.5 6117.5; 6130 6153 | 0.00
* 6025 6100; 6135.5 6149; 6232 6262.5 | 0.02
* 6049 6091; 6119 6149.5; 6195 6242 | 0.02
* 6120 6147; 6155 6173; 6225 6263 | 0.03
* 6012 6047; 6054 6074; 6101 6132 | -0.01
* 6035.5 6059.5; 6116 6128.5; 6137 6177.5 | 0.01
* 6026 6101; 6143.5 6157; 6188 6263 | 0.01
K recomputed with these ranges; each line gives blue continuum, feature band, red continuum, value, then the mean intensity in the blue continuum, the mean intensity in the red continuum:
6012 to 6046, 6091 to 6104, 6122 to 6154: -0.01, 5.67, 5.48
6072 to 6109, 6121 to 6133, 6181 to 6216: 0.25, 5.57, 5.47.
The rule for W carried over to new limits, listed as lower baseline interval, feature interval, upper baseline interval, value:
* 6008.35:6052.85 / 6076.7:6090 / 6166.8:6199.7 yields 0.12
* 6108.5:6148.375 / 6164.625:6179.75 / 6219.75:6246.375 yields 0.01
